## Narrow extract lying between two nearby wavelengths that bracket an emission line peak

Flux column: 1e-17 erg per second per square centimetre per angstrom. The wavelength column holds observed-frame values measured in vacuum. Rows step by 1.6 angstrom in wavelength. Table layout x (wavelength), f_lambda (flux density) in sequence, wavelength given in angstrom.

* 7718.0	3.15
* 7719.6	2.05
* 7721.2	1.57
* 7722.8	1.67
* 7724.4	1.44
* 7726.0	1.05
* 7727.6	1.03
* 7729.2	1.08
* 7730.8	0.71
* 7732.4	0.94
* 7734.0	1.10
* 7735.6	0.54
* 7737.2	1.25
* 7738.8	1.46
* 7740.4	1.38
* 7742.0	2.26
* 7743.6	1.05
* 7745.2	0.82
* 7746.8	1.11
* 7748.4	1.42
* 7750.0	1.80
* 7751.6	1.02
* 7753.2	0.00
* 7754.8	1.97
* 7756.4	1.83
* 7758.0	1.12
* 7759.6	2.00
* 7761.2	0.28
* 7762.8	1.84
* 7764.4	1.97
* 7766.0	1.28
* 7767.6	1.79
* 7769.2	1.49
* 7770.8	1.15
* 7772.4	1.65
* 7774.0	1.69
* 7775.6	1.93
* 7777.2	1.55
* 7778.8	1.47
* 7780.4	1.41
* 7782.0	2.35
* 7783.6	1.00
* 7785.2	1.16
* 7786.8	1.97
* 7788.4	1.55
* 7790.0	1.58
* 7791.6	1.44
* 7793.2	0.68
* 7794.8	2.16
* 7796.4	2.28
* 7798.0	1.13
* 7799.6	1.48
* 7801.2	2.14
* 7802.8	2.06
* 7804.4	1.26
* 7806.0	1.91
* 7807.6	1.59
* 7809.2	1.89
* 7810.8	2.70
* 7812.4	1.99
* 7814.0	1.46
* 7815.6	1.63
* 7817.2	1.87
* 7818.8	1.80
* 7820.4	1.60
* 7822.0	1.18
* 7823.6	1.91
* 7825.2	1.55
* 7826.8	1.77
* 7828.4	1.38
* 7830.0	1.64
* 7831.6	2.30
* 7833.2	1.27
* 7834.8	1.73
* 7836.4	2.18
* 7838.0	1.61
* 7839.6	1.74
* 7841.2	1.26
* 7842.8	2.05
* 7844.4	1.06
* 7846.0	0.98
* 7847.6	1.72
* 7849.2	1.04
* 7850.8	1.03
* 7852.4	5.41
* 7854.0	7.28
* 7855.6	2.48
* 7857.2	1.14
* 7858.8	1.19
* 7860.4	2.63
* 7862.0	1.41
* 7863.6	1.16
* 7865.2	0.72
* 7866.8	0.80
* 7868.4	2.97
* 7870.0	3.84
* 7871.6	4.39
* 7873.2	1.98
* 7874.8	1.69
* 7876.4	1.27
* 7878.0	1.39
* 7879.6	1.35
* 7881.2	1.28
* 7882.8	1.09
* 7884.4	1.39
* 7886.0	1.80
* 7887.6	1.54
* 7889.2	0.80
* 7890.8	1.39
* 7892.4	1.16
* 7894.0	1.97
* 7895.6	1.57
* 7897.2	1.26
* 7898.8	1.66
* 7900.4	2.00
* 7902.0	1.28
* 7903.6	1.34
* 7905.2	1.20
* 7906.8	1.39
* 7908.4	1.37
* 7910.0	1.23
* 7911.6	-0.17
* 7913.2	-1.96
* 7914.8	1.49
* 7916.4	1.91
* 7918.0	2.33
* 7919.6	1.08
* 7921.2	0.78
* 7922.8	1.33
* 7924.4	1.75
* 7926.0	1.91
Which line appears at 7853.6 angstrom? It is [S II]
